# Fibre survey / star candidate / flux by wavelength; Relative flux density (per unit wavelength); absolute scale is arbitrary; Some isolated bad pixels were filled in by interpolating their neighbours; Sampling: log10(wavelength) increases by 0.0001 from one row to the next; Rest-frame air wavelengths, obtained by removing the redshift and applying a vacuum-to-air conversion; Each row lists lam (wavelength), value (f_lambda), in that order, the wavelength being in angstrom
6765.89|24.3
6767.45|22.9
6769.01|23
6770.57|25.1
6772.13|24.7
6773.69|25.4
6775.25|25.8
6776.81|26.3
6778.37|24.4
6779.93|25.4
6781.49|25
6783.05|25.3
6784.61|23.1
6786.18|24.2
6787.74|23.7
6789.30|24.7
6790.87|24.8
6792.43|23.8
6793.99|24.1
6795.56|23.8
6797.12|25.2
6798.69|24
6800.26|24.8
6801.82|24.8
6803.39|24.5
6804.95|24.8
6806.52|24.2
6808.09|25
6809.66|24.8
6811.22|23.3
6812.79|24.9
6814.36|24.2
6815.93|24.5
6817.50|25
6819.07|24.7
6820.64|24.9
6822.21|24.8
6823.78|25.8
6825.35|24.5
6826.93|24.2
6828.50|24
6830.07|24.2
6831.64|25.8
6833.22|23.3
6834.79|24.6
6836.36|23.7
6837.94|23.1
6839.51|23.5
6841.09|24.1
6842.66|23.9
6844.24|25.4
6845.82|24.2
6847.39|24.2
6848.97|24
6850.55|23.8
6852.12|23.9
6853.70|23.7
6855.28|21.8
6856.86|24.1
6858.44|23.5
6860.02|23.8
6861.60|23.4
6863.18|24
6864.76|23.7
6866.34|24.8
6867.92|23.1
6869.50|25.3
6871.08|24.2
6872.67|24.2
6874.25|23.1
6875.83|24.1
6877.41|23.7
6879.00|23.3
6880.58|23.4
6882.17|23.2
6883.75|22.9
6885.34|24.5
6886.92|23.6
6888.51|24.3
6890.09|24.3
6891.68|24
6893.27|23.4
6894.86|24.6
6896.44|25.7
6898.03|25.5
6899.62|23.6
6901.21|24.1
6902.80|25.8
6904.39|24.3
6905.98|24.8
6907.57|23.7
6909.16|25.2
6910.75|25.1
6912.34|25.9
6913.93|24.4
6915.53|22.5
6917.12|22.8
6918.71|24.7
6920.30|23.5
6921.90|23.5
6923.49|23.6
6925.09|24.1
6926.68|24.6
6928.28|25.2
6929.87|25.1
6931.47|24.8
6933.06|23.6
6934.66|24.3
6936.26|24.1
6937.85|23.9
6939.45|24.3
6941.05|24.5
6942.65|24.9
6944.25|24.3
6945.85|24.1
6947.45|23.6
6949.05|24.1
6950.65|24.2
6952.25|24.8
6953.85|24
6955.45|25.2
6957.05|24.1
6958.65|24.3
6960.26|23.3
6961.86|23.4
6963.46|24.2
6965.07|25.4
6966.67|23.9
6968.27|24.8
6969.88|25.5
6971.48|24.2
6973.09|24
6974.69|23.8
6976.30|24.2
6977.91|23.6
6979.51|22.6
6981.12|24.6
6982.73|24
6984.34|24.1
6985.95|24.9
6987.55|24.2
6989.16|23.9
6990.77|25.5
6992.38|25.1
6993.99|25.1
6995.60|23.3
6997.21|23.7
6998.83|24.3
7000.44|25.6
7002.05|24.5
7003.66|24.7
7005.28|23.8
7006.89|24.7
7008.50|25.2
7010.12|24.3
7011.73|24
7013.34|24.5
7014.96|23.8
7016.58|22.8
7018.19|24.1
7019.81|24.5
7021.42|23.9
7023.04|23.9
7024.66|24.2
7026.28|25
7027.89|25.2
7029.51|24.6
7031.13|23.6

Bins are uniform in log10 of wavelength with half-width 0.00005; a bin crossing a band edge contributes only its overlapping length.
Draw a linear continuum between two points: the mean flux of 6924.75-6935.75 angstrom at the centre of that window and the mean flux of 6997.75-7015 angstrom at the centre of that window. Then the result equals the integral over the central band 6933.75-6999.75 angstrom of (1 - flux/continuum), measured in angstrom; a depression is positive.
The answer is 0.72 angstrom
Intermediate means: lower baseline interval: 24.5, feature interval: 24.3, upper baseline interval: 24.5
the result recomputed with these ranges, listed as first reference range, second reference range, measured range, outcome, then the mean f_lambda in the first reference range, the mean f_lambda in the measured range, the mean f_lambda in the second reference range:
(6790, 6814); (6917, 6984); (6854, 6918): 0.69 angstrom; 24.4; 24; 24.2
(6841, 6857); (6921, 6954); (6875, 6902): 0.06 angstrom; 23.9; 24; 24.3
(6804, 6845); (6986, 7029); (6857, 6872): 0.27 angstrom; 24.4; 24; 24.4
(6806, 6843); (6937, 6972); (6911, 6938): 0.18 angstrom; 24.4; 24.2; 24.3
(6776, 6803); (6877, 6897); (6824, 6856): 0.24 angstrom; 24.6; 24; 23.9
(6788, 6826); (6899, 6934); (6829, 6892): 1.43 angstrom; 24.6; 23.9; 24.3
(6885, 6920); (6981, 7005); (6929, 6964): 0.28 angstrom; 24.4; 24.2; 24.5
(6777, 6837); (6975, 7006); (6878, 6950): 0.50 angstrom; 24.5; 24.2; 24.3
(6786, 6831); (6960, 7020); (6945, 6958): 0.03 angstrom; 24.5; 24.3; 24.3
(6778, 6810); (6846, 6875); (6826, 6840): 0.02 angstrom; 24.5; 24.1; 23.8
